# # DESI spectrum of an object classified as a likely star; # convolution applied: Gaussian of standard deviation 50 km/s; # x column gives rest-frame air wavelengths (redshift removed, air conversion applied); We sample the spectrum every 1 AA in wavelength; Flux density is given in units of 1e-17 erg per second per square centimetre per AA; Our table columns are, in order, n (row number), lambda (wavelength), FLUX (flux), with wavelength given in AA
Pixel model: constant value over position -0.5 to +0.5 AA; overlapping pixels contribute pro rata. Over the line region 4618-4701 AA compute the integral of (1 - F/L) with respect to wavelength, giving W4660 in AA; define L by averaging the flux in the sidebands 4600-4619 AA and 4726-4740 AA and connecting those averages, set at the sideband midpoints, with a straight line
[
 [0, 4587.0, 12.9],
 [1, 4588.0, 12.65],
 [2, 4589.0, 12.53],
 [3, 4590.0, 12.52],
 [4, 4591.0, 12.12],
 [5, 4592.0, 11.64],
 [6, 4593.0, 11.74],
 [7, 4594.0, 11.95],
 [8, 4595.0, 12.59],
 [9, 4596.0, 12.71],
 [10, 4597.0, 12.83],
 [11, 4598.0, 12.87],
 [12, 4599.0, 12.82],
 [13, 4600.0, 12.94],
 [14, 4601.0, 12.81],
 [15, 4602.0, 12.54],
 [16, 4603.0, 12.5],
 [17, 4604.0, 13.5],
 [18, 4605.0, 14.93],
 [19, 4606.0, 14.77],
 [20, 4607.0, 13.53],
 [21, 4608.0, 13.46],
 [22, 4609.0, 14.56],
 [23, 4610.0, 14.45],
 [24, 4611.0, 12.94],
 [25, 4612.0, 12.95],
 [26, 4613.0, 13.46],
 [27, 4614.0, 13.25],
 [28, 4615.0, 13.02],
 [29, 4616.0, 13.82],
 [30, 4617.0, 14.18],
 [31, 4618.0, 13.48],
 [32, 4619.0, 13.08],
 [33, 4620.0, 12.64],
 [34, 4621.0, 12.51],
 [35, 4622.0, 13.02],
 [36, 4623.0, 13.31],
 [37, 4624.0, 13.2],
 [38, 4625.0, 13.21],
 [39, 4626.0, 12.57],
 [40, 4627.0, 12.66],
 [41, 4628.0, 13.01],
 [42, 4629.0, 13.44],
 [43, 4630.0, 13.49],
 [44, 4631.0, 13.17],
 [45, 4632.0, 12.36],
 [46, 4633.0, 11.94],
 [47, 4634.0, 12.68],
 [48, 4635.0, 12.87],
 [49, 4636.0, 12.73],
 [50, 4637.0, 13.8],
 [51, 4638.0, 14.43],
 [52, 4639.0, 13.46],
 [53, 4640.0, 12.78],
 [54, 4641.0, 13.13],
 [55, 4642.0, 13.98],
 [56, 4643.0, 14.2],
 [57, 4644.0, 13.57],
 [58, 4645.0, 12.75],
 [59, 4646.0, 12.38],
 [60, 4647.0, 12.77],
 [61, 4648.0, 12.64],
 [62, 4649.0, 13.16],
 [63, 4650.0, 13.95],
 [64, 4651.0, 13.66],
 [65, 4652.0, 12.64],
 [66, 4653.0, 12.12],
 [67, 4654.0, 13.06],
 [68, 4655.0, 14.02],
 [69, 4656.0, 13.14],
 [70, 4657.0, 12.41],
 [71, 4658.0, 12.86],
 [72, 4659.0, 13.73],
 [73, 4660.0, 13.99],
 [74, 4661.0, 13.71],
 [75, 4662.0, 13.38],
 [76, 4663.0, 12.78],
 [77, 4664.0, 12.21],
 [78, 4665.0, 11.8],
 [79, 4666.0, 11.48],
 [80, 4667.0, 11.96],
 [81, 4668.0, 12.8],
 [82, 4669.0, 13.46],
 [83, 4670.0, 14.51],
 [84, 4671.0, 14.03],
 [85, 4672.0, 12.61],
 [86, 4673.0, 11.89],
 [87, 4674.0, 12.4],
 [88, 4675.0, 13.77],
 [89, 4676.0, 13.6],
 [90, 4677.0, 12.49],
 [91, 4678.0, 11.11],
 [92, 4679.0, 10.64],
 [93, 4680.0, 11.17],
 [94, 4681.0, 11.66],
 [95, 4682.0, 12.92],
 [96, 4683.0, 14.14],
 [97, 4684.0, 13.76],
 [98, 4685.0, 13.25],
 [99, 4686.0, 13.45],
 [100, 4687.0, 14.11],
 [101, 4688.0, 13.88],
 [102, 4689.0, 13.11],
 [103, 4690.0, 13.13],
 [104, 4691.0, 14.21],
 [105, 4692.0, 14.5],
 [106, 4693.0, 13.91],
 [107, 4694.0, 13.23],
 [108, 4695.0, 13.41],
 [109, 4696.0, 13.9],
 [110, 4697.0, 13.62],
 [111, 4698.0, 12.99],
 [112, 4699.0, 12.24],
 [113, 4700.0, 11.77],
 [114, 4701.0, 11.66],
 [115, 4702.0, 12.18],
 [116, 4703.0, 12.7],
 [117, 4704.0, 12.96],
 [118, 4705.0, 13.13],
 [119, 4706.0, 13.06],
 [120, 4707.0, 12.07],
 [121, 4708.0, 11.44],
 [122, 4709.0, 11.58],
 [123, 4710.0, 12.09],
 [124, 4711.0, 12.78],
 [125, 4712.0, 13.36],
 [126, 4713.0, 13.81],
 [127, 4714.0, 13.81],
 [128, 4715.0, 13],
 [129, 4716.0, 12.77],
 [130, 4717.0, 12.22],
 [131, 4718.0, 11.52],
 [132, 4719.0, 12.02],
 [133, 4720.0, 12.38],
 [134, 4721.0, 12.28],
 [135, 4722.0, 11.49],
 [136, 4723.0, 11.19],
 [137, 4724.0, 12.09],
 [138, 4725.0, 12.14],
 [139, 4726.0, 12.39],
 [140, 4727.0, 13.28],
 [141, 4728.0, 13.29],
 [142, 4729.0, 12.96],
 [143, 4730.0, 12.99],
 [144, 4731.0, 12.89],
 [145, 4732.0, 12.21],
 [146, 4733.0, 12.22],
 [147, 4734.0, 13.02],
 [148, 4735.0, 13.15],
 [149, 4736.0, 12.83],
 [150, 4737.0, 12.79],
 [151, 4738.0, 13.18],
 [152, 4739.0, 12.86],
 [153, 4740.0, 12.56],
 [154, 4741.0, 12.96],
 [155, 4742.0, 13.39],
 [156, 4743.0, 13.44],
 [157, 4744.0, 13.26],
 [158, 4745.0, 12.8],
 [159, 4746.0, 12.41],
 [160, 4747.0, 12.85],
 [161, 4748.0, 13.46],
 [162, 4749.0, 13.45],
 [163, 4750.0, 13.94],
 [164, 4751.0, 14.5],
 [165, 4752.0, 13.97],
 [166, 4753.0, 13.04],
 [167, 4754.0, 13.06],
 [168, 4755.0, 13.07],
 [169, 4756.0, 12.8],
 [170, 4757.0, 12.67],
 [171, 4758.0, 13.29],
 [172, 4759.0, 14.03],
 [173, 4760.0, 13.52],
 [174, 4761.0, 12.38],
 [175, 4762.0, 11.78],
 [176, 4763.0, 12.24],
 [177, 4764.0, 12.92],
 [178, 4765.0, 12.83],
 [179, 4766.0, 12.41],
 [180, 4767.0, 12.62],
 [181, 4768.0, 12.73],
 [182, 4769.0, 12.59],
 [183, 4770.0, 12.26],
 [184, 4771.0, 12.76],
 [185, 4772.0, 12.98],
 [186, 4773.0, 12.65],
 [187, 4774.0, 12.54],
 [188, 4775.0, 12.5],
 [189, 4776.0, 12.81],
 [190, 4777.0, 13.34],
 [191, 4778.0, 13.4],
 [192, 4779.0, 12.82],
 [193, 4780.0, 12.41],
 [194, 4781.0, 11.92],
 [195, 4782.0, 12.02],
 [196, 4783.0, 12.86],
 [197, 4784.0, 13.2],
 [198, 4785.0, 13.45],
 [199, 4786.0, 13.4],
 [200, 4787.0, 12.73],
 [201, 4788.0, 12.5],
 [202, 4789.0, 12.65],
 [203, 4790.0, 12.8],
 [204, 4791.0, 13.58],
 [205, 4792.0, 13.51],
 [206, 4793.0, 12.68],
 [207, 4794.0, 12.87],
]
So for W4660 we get 1.4 AA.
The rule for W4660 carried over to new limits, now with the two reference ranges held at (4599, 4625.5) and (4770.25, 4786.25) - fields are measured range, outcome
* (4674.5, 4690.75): 0.28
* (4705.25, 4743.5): 1.07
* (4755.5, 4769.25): 0.08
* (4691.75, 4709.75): 0.42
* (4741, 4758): -0.46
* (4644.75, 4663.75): 0.18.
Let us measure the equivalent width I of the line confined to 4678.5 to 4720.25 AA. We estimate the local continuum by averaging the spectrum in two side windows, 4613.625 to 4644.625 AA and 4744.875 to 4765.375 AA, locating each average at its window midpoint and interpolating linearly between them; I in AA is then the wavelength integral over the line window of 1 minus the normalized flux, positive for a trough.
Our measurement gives 0.9 AA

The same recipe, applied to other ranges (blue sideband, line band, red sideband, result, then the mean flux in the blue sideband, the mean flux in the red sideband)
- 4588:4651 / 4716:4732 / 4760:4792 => 0.6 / 13.1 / 12.7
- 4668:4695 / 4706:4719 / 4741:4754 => 0.7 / 13.1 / 13.3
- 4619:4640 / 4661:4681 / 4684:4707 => 0.9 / 13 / 13.2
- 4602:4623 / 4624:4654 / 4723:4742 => 0.5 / 13.5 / 12.7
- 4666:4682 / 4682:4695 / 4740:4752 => -1.0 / 12.5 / 13.3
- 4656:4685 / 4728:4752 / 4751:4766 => -0.2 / 12.8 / 13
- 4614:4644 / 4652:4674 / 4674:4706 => 0.2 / 13.2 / 13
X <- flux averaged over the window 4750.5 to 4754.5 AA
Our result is 13.6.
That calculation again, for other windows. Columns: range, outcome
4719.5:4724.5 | 11.9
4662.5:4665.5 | 12.3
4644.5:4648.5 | 12.6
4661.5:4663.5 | 13.1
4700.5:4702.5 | 11.9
